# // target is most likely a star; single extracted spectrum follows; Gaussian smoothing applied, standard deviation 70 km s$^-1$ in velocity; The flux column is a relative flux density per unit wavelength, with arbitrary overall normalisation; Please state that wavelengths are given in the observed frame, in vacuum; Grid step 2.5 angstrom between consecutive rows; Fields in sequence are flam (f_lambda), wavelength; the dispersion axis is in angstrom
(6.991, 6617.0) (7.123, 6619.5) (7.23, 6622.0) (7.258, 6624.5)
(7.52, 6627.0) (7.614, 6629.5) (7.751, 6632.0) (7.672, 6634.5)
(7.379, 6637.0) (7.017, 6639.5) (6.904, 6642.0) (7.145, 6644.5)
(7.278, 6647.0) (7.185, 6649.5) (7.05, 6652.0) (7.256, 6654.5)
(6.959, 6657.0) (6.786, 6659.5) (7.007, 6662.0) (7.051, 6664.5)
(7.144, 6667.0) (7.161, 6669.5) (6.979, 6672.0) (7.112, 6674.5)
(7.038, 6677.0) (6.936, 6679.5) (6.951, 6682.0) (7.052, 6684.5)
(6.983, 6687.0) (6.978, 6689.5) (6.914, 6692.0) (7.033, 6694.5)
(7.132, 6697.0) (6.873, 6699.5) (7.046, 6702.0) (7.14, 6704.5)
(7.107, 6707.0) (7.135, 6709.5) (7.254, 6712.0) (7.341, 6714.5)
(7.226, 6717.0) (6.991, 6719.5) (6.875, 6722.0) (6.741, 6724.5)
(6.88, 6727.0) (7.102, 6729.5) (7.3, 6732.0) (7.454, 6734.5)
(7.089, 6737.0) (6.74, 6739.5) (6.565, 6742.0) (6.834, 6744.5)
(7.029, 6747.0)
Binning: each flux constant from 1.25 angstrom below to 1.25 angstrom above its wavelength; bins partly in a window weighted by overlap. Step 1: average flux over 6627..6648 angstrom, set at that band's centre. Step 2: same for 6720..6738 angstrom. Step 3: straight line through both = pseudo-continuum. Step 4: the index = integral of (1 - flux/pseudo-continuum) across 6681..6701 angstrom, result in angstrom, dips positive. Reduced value 0.53 angstrom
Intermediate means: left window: 7.36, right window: 7.06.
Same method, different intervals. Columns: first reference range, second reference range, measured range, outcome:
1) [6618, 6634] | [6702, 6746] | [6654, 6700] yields 1.3 angstrom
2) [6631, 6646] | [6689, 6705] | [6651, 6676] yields 0.4 angstrom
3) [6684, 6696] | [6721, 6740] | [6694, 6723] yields -0.4 angstrom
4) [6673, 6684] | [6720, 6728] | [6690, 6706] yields -0.2 angstrom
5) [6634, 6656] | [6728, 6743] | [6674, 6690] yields 0.3 angstrom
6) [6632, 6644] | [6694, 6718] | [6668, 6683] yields 0.4 angstrom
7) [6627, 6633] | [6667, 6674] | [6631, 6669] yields 1.0 angstrom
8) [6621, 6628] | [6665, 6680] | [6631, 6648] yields -0.1 angstrom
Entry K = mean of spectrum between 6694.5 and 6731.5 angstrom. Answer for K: 7.06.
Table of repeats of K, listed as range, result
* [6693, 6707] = 7.05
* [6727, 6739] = 7.17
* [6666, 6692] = 7.03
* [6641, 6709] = 7.05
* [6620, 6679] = 7.19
